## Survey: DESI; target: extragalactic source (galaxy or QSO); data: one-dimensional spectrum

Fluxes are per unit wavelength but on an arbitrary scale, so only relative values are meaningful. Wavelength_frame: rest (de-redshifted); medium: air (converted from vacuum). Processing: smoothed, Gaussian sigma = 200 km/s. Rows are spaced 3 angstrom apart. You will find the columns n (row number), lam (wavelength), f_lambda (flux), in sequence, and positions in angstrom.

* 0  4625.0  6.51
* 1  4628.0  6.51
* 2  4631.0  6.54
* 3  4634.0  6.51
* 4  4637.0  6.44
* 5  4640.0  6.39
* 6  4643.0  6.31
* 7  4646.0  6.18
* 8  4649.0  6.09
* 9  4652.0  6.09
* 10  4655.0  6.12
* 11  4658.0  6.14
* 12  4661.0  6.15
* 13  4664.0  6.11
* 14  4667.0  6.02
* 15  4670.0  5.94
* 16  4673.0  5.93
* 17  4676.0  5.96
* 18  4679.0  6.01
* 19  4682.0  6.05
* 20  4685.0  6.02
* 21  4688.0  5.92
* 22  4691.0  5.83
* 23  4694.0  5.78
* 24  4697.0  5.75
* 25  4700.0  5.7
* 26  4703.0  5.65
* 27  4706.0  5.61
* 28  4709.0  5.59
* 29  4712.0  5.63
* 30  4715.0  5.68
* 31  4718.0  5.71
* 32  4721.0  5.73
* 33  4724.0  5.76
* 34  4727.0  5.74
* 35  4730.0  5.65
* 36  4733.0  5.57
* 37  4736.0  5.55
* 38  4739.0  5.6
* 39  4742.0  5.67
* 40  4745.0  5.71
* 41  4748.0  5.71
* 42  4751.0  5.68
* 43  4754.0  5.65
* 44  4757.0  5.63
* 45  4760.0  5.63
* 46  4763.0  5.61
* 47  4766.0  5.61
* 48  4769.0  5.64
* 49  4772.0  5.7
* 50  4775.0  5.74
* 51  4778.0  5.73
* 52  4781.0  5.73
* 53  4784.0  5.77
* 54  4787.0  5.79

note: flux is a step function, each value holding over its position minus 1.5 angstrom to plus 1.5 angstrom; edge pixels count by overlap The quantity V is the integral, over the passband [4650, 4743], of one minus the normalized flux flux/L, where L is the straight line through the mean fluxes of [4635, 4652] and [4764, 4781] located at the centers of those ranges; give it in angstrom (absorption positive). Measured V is 3.1 angstrom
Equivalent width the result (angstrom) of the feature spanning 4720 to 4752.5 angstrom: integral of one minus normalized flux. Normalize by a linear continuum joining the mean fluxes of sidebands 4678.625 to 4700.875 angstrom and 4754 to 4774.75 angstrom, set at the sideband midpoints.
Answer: 0.4 angstrom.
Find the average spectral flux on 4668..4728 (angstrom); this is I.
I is 5.8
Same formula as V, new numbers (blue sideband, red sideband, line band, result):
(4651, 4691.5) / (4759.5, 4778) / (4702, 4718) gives 0.7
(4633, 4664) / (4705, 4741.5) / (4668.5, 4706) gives 0.4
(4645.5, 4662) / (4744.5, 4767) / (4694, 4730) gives 1.0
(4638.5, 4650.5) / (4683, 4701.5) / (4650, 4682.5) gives 0.1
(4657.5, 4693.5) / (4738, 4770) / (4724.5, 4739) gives 0.3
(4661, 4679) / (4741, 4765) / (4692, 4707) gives 0.5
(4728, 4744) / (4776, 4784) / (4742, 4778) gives 0.1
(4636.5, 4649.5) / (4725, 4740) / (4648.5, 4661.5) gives 0.2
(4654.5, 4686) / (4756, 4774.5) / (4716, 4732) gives 0.3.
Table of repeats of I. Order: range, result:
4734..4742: 5.59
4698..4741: 5.66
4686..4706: 5.77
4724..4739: 5.64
